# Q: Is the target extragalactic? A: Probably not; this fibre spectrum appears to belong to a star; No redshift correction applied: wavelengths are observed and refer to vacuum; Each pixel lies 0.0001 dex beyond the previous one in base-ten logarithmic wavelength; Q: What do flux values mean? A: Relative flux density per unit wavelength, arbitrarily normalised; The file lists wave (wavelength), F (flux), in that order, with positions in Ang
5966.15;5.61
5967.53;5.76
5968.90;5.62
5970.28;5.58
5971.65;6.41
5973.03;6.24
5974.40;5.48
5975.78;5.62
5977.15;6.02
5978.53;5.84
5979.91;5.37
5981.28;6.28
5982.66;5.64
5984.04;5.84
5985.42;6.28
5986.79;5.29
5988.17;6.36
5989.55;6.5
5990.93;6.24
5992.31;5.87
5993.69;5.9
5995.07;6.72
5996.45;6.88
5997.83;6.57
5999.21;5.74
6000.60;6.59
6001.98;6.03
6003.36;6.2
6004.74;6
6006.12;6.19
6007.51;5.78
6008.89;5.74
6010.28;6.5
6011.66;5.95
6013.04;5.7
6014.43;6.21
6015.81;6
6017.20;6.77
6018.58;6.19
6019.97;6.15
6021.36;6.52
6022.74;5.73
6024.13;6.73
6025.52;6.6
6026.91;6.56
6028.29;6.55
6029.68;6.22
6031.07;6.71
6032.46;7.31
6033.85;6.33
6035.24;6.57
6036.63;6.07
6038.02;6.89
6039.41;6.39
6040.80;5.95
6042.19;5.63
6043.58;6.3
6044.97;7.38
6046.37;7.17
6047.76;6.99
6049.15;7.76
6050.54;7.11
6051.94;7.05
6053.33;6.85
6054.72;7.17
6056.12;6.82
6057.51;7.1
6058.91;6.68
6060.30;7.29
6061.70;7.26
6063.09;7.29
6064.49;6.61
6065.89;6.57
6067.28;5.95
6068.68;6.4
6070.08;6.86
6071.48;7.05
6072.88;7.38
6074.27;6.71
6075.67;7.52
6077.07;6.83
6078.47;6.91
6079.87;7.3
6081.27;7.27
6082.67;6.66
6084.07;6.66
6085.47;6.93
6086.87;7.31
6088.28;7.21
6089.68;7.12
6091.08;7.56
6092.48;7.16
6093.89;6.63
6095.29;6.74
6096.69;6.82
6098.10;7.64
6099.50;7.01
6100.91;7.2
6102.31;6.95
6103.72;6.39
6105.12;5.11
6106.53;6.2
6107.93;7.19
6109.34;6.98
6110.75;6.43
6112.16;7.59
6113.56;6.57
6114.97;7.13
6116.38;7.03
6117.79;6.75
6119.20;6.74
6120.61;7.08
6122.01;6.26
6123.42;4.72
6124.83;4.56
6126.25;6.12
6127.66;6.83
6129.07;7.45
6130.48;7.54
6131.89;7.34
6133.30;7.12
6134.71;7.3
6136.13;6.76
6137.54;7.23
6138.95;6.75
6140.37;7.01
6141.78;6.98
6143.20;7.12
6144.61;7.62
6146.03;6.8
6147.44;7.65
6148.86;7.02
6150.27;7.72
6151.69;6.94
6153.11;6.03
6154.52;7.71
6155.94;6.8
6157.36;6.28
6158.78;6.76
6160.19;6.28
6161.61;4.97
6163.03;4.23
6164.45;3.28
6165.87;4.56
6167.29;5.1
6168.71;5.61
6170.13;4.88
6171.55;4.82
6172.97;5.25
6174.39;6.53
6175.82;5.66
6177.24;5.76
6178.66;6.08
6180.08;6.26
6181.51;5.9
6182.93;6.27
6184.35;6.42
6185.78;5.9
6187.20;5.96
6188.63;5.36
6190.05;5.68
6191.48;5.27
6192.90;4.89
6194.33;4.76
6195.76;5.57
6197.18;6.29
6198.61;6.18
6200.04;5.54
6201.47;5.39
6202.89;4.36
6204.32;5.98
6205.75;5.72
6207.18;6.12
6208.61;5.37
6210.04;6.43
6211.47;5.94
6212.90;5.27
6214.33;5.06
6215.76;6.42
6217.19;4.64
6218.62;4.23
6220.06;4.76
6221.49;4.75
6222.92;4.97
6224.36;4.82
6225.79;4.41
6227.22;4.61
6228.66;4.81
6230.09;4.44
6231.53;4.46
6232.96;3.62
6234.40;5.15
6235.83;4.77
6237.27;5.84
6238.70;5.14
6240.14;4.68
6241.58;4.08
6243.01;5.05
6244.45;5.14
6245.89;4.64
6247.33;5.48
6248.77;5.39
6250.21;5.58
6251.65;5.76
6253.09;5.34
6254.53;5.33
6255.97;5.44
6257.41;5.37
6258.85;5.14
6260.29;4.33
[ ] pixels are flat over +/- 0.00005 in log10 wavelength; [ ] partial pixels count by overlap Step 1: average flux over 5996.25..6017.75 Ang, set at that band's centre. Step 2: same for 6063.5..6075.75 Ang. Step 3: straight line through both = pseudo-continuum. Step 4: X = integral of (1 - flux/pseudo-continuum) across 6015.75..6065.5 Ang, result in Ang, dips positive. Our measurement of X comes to -1.6 Ang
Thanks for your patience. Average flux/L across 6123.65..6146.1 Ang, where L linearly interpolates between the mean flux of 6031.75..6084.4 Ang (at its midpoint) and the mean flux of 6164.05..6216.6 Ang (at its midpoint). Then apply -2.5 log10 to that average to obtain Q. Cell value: -0.13 mag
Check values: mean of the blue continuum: 6.85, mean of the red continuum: 5.58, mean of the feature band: 6.86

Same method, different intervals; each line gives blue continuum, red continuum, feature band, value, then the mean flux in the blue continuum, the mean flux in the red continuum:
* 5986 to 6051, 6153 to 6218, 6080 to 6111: -0.14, 6.37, 5.64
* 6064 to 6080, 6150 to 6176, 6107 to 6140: -0.09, 6.83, 5.73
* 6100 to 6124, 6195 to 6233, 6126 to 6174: -0.05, 6.62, 5.22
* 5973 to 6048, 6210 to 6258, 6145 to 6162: -0.24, 6.24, 5.03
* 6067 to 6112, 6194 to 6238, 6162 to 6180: 0.12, 6.89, 5.19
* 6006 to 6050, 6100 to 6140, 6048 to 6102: -0.07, 6.43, 6.69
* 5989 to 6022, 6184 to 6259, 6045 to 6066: -0.18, 6.2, 5.23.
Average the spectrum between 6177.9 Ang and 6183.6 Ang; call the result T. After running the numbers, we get 6.13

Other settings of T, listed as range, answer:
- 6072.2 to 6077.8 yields 7.12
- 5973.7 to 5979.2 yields 5.75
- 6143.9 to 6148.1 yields 7.36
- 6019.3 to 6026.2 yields 6.34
